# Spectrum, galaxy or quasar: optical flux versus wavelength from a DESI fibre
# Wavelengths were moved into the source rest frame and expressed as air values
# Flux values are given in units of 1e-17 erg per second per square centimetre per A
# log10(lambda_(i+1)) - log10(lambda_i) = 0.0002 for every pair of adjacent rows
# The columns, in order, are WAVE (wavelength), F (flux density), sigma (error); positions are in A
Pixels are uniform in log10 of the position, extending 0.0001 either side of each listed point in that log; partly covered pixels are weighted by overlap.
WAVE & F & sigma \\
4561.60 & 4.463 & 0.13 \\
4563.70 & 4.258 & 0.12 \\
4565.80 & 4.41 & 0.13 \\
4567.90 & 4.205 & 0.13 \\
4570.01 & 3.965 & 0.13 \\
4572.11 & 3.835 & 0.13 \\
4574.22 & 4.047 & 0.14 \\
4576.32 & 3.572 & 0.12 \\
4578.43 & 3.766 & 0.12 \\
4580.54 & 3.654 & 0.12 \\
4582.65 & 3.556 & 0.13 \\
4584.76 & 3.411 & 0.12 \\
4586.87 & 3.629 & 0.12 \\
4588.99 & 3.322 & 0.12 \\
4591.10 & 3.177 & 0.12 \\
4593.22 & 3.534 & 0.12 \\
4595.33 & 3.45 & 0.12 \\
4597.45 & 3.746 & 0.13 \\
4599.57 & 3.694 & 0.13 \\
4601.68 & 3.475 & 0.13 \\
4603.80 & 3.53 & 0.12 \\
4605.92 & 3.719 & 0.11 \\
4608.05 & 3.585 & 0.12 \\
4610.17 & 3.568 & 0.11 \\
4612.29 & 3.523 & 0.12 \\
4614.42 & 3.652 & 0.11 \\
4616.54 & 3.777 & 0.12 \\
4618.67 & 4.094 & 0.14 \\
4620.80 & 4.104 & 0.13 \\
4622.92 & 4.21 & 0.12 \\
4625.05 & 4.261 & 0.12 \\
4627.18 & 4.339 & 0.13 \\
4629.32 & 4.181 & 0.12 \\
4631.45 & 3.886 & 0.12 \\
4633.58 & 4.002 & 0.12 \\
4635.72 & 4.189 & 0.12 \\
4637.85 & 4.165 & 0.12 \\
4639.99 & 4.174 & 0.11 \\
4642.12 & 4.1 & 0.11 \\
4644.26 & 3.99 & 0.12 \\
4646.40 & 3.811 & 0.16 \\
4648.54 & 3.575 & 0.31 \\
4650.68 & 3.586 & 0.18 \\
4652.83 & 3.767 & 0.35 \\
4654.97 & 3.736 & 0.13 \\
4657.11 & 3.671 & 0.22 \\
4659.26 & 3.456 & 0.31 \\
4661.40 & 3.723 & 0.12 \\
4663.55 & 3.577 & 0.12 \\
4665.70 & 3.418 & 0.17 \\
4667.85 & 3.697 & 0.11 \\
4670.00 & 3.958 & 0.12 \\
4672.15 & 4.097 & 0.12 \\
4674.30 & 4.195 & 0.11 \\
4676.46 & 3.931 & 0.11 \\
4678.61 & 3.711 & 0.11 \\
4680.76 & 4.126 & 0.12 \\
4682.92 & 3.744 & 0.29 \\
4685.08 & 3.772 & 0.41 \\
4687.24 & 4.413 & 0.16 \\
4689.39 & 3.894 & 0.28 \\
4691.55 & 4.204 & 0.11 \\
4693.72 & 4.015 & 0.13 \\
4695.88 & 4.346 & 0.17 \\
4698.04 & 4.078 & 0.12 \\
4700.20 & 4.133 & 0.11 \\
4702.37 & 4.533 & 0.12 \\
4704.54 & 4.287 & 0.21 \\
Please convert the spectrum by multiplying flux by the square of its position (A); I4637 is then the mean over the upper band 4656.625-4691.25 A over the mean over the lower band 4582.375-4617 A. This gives 1.1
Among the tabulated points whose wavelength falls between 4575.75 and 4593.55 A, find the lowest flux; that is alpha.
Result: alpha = 3.177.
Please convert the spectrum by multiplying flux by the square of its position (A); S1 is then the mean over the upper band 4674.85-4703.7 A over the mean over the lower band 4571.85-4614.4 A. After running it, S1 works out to 1.2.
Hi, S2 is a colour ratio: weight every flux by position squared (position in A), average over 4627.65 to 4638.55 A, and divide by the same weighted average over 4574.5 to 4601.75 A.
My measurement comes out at 1.17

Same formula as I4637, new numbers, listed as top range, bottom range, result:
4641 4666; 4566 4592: 1.03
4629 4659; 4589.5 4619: 1.10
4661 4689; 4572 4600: 1.12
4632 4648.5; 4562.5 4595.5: 1.10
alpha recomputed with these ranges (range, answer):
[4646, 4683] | 3.418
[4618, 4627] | 4.094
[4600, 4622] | 3.475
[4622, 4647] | 3.811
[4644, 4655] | 3.575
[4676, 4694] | 3.711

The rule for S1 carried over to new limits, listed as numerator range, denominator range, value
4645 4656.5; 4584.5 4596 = 1.11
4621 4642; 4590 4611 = 1.19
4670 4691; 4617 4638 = 0.99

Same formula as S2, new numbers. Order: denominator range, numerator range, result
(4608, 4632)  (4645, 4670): 0.94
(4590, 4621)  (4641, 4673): 1.05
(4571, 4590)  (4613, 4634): 1.13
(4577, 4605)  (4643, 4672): 1.08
